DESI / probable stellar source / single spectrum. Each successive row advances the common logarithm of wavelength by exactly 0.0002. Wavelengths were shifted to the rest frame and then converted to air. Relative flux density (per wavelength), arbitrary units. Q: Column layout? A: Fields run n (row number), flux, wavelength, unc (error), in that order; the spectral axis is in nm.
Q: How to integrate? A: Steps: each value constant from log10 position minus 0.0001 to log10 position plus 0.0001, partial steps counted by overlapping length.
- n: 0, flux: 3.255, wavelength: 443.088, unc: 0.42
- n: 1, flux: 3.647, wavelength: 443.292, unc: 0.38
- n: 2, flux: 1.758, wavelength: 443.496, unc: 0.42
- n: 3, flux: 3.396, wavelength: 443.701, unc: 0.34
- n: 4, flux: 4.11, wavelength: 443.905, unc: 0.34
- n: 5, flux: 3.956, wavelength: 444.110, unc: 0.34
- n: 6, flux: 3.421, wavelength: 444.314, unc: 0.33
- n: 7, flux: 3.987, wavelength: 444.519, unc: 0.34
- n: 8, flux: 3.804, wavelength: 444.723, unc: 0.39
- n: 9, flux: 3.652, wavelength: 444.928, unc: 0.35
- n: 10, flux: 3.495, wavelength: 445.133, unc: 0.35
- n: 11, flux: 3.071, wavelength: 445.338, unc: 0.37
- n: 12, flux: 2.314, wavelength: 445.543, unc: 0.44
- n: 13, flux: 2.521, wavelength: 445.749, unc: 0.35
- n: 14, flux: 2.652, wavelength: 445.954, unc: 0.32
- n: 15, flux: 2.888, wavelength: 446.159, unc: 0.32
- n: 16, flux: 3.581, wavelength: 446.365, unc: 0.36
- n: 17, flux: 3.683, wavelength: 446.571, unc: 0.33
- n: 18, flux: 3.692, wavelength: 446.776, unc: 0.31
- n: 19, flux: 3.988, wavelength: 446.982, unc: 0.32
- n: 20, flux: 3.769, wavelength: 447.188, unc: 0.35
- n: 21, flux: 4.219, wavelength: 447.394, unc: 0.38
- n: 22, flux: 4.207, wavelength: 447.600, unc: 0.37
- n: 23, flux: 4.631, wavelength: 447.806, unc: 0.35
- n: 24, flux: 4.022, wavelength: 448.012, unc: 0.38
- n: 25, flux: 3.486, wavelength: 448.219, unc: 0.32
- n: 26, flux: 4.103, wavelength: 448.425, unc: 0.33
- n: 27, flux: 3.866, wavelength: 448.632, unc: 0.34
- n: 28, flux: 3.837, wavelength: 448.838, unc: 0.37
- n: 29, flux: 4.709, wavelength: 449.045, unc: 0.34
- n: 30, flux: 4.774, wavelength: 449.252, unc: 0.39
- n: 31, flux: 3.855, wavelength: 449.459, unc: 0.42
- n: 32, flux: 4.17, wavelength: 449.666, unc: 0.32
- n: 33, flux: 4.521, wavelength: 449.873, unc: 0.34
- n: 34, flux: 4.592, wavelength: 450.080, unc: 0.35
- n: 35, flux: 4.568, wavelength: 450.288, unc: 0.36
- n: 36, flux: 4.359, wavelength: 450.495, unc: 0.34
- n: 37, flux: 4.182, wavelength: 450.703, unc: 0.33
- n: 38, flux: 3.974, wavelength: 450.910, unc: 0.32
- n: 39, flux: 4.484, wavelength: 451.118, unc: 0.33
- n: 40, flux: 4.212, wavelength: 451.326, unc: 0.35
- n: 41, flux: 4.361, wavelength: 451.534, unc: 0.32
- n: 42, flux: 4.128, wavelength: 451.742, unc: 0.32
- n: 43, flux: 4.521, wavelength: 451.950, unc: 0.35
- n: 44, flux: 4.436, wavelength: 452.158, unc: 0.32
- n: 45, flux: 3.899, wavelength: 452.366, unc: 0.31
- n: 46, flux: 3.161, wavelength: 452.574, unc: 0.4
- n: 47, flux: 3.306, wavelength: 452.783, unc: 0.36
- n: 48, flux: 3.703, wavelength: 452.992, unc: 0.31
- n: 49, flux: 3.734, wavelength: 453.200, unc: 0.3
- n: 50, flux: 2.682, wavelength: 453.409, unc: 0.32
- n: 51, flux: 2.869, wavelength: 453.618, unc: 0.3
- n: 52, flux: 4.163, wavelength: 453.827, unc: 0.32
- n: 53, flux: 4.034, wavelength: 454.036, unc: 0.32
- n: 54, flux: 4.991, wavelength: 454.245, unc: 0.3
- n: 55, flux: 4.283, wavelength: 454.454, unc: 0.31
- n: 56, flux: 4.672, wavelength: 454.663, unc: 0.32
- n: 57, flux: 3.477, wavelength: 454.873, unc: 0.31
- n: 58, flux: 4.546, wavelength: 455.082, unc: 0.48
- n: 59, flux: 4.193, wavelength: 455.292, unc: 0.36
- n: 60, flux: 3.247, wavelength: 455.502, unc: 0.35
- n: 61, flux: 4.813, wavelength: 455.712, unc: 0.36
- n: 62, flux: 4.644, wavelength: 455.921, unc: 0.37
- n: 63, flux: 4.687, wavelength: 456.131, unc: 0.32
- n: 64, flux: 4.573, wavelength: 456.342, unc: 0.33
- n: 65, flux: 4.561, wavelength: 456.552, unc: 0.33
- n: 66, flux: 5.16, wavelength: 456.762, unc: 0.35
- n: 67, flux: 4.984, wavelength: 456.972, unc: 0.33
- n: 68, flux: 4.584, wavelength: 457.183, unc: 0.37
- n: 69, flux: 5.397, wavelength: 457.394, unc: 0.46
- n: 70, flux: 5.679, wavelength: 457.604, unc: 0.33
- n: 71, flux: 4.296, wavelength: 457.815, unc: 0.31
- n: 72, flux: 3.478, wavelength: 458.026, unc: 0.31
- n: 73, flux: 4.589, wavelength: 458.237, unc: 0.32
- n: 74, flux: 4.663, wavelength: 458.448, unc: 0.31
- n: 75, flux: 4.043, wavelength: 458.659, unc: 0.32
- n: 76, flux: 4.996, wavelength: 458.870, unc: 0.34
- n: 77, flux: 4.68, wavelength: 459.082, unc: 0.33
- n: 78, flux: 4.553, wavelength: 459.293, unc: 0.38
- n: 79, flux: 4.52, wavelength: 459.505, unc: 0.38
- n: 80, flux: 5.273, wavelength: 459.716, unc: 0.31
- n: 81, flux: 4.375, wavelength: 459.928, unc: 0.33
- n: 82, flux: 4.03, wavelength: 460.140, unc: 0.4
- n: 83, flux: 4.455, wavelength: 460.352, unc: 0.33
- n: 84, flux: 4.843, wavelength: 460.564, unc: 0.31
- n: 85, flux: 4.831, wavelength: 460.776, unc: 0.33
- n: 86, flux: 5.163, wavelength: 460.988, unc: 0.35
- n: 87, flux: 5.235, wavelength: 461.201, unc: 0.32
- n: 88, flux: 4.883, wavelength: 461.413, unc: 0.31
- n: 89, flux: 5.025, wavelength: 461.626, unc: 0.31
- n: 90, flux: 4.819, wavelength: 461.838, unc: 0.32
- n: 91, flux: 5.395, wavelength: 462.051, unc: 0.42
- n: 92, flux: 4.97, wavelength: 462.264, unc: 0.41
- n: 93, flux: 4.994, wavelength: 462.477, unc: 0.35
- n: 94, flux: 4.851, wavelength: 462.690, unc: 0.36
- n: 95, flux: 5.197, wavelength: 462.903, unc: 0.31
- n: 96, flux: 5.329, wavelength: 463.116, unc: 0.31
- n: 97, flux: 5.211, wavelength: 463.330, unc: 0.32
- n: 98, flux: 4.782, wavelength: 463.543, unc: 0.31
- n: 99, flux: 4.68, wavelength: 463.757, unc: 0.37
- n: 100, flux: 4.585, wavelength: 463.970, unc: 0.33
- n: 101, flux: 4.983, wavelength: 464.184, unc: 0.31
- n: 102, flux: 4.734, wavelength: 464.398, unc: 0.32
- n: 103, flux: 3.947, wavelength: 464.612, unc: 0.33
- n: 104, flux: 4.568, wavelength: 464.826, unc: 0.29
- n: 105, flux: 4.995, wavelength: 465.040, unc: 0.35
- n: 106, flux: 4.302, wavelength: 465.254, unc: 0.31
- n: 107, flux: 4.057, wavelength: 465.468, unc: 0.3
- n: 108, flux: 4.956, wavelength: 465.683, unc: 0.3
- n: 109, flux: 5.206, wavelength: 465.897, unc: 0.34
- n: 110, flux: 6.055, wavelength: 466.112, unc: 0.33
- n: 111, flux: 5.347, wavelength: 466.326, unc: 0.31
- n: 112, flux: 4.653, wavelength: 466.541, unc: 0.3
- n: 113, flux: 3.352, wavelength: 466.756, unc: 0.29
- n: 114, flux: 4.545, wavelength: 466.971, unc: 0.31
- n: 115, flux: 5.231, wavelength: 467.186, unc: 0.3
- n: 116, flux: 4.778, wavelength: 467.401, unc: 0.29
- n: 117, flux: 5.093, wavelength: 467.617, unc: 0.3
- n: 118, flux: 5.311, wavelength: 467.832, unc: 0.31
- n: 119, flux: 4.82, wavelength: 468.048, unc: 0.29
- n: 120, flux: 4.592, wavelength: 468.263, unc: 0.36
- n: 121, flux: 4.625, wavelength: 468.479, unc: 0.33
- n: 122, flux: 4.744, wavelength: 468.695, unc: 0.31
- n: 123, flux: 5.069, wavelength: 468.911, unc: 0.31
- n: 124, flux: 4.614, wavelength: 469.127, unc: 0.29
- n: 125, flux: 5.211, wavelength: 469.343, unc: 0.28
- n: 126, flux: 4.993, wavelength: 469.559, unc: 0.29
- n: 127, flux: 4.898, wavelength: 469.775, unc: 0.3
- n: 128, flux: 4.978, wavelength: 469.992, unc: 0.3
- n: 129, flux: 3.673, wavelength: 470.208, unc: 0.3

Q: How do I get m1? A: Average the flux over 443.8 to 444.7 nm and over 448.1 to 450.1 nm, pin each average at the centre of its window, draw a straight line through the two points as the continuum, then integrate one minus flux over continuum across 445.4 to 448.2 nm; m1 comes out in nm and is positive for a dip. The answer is 0.34 nm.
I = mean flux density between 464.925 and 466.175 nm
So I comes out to 4.89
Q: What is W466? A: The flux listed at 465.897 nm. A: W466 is 5.206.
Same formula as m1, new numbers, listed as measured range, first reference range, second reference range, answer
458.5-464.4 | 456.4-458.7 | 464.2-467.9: -0.14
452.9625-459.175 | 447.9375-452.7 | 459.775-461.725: 0.21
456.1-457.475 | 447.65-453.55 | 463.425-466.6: -0.15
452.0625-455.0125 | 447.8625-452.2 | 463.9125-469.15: 0.36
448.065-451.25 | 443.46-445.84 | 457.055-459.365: -0.34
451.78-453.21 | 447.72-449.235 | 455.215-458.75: 0.16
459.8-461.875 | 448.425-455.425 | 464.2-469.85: -0.12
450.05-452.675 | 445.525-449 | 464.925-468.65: -0.21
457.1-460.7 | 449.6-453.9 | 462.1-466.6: -0.09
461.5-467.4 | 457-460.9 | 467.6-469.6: -0.07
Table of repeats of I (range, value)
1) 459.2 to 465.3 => 4.82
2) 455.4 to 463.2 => 4.75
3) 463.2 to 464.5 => 4.84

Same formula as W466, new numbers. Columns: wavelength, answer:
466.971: 4.545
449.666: 4.17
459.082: 4.68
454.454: 4.283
